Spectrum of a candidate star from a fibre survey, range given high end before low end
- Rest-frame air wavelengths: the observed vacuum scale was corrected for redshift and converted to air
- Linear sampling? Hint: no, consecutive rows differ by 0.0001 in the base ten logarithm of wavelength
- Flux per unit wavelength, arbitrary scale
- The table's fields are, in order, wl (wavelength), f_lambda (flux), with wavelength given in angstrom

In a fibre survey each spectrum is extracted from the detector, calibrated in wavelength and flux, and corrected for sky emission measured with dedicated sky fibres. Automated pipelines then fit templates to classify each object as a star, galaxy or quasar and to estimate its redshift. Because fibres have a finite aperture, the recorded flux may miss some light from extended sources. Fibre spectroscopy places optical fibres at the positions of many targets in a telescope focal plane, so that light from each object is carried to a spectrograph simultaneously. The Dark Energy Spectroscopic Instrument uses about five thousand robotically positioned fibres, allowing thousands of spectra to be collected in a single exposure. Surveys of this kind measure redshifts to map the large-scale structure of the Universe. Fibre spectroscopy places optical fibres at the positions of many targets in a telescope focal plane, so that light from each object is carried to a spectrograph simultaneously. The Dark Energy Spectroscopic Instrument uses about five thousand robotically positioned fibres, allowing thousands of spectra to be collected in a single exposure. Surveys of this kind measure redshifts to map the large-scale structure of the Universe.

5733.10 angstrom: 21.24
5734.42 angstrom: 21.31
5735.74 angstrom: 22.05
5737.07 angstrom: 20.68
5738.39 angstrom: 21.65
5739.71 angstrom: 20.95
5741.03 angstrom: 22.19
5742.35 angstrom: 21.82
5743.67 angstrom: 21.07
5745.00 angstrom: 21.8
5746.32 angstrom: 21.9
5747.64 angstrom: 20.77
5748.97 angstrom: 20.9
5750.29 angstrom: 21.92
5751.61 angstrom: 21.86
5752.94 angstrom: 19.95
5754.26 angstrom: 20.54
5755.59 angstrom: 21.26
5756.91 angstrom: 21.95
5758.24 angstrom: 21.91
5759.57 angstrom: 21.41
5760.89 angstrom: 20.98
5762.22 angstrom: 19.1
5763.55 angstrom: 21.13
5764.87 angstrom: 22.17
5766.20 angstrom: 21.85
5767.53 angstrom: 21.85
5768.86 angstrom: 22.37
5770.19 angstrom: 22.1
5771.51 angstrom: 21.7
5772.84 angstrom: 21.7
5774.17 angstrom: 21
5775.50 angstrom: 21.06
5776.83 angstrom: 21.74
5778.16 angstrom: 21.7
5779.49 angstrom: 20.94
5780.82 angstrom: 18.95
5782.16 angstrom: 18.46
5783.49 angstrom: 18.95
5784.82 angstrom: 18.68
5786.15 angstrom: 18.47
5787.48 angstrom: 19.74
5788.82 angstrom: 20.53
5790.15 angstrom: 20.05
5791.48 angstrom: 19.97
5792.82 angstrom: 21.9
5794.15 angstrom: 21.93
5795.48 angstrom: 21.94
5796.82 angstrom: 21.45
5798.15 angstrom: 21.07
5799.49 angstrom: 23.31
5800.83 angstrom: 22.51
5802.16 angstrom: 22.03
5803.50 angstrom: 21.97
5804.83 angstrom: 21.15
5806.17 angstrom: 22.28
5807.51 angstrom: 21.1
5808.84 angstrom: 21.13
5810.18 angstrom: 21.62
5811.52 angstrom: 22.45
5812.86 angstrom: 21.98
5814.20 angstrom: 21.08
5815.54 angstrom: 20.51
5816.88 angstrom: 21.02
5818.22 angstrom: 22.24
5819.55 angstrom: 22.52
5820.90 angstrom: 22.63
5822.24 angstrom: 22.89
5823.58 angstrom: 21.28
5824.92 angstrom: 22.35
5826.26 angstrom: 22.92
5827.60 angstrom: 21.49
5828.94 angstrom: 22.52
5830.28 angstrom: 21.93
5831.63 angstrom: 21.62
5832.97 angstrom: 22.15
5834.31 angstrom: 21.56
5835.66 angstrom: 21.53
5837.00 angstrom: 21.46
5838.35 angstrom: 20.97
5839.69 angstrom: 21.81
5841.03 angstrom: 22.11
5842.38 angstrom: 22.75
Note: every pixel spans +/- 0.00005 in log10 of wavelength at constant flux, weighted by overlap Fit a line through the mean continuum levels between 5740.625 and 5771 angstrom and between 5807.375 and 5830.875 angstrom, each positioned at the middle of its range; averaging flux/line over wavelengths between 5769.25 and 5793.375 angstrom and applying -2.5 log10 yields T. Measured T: 0.061 mag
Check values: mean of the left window 21.4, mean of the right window 21.9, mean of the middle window 20.4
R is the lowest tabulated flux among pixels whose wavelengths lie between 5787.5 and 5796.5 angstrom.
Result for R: 19.97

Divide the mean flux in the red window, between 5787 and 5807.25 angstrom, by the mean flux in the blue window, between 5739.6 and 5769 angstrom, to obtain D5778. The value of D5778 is 1.0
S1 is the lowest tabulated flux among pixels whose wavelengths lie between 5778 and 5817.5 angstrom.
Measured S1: 18.46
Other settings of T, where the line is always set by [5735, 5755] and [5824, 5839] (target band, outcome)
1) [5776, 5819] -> 0.031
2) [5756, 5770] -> -0.002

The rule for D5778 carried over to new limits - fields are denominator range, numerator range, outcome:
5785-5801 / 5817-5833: 1.06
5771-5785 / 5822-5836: 1.07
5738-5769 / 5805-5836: 1.02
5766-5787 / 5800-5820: 1.05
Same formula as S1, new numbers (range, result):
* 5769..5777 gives 21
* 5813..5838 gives 20.51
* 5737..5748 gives 20.68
